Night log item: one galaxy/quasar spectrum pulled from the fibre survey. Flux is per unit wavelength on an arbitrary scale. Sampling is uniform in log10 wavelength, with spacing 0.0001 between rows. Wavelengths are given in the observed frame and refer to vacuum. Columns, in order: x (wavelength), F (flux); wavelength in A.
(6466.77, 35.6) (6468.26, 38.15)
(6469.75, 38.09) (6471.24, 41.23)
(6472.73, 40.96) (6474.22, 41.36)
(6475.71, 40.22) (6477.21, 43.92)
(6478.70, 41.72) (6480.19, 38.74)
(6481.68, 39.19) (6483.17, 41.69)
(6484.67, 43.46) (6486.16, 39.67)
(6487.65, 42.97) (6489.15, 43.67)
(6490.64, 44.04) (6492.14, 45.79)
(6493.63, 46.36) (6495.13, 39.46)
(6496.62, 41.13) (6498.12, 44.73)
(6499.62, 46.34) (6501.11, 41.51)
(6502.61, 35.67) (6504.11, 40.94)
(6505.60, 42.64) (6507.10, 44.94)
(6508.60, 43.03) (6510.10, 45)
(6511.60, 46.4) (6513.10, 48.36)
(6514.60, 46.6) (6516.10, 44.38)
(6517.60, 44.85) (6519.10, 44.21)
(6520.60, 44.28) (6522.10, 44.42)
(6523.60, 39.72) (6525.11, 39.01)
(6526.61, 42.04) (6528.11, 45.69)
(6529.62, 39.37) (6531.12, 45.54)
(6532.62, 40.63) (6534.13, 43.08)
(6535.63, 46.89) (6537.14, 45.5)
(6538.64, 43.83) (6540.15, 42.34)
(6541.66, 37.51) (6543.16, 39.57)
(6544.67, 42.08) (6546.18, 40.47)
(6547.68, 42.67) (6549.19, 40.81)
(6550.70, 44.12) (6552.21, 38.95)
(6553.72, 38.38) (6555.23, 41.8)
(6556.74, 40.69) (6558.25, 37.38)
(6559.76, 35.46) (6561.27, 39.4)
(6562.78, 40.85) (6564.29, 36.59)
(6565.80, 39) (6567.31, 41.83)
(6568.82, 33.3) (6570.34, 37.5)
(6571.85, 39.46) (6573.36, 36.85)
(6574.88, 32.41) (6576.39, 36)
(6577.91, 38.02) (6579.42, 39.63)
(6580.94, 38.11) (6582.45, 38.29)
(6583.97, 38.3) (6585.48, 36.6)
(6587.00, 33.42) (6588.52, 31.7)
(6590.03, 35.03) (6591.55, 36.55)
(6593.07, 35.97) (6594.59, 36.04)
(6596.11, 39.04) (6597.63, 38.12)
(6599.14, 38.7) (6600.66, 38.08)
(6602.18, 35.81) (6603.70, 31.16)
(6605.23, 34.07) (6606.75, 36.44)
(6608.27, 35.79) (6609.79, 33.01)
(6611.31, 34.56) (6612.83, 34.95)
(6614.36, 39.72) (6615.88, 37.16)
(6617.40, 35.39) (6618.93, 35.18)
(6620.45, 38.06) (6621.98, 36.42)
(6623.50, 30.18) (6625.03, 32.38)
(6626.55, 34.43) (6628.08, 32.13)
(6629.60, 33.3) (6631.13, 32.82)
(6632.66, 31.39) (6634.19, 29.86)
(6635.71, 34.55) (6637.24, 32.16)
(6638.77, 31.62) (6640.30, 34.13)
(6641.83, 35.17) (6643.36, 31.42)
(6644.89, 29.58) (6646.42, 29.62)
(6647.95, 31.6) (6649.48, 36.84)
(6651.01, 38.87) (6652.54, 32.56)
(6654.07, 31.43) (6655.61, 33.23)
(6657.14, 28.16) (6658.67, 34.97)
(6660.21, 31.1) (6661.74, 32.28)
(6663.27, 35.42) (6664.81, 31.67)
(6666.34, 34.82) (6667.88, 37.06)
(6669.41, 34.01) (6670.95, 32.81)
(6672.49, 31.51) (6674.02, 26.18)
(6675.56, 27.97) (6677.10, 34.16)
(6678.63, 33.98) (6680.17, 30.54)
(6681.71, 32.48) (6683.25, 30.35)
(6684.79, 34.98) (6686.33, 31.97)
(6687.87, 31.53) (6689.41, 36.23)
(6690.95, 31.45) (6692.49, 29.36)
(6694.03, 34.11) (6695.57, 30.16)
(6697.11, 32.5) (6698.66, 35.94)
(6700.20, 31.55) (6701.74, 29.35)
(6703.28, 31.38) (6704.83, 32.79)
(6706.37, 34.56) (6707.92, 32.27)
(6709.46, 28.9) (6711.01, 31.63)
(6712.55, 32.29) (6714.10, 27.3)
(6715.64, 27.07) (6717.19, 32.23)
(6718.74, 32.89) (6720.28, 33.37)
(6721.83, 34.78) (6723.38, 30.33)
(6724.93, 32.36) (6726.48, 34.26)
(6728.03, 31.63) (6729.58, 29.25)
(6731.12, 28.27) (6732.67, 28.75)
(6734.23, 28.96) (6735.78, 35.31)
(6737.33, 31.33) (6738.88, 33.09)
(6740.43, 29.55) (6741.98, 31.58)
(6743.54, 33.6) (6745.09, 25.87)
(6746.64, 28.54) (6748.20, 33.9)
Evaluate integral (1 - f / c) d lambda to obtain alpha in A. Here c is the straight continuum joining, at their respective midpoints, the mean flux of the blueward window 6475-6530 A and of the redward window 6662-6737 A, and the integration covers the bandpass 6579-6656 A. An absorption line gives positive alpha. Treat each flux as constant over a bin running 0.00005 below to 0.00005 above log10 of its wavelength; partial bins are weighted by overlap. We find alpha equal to 3.8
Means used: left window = 42.9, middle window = 34.7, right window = 31.9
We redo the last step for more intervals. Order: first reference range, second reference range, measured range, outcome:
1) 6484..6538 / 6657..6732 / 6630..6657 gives 1.92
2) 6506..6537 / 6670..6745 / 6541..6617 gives 4.91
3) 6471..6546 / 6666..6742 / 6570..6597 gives 1.36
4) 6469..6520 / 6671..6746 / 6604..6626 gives 0.77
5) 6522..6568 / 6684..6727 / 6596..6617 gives 0.86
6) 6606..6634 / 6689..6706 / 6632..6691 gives 1.28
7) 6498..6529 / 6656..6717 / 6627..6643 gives 1.22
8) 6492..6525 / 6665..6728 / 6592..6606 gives 0.62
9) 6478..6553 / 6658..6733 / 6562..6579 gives 0.85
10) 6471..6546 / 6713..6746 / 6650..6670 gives 0.67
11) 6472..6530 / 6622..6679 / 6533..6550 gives -0.92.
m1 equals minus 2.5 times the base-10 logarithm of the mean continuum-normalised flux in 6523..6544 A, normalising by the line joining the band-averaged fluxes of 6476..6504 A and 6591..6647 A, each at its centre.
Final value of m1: -0.070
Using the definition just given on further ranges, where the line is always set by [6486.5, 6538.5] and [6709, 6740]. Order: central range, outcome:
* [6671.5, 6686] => 0.082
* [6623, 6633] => 0.136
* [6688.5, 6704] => 0.021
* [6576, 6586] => 0.044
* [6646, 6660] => 0.074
